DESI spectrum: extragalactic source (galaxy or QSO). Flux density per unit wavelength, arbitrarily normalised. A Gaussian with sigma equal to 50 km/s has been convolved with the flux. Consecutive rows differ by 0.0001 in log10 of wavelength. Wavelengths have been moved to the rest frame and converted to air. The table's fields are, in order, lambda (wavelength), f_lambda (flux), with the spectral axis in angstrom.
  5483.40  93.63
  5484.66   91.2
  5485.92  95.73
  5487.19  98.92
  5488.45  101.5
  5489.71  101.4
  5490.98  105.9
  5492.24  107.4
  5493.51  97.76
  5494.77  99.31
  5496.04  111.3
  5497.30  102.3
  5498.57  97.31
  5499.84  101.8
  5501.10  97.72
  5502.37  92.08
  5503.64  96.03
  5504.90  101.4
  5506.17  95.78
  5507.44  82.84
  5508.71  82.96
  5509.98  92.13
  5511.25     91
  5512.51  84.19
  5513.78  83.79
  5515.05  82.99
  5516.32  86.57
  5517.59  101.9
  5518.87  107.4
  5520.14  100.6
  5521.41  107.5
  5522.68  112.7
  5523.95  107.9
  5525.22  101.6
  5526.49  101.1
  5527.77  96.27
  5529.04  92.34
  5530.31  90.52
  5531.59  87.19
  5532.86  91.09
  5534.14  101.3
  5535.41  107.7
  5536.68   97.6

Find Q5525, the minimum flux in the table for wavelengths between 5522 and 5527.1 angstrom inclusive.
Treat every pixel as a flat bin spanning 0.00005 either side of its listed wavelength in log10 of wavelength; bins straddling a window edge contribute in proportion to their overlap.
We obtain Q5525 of 101.1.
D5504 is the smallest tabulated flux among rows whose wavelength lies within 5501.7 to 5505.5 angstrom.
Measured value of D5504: 92.08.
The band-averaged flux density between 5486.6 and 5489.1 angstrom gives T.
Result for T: 101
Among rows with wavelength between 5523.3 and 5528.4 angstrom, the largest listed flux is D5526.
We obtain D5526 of 107.9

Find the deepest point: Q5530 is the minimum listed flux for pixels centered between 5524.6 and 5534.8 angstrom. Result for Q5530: 87.19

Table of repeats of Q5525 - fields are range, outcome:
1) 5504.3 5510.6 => 82.84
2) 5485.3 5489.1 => 95.73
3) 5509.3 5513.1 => 84.19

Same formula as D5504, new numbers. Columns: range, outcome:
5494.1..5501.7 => 97.31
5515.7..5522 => 86.57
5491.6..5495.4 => 97.76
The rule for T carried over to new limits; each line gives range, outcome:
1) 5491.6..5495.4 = 102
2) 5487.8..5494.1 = 103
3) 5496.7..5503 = 98.2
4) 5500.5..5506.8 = 96.6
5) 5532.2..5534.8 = 96.3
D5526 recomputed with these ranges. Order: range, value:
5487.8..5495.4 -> 107.4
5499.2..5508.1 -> 101.8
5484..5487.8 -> 98.92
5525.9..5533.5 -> 101.1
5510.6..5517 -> 91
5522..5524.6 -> 112.7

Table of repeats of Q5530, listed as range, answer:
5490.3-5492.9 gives 105.9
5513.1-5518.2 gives 82.99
